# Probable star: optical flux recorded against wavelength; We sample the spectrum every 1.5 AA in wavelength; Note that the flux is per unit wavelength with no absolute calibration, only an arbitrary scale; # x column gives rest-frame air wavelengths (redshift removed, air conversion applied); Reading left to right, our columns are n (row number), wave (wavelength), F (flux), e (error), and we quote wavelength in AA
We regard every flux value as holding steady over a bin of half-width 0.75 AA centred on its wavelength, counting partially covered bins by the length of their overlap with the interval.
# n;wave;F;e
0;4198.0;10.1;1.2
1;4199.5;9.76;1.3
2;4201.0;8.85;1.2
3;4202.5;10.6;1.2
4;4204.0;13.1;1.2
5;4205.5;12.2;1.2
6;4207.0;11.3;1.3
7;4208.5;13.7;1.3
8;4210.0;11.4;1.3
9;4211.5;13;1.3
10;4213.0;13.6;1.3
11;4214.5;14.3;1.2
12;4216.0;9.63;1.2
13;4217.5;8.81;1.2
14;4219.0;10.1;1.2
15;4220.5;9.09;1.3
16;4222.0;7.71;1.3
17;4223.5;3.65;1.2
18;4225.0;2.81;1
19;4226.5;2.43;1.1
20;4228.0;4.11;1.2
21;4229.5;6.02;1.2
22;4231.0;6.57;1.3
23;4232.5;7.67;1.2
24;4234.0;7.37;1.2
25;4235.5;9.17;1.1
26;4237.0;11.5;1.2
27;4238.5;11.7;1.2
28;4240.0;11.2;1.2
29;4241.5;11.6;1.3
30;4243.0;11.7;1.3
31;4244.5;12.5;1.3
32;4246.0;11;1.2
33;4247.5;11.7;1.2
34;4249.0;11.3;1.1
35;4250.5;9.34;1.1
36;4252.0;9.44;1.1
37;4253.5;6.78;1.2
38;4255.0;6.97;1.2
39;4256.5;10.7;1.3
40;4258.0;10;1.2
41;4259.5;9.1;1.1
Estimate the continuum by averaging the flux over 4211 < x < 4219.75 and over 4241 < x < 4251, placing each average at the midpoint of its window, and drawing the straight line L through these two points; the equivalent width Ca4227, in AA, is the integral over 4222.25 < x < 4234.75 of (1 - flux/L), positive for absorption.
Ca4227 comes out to 6.8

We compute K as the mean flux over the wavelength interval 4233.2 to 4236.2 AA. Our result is 8.24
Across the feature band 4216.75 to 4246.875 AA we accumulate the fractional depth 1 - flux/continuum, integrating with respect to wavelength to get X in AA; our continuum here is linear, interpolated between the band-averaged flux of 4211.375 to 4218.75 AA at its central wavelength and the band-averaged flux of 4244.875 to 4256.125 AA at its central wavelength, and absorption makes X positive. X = 6.3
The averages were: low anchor 11.7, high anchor 9.64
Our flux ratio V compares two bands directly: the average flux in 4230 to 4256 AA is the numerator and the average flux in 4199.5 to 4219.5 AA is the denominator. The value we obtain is 0.85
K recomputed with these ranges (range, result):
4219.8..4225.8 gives 5.76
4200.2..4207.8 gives 11.2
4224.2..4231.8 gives 4.4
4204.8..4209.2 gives 12.4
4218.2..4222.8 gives 8.91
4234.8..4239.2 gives 10.8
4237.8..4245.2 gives 11.7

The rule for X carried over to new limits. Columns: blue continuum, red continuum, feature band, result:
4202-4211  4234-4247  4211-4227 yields 4.2 AA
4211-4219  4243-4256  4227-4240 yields 3.2 AA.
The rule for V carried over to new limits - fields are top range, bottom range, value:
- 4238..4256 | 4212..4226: 1.18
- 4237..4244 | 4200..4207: 1.04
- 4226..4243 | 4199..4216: 0.70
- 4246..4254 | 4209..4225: 1.01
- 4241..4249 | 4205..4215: 0.91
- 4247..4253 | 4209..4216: 0.80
